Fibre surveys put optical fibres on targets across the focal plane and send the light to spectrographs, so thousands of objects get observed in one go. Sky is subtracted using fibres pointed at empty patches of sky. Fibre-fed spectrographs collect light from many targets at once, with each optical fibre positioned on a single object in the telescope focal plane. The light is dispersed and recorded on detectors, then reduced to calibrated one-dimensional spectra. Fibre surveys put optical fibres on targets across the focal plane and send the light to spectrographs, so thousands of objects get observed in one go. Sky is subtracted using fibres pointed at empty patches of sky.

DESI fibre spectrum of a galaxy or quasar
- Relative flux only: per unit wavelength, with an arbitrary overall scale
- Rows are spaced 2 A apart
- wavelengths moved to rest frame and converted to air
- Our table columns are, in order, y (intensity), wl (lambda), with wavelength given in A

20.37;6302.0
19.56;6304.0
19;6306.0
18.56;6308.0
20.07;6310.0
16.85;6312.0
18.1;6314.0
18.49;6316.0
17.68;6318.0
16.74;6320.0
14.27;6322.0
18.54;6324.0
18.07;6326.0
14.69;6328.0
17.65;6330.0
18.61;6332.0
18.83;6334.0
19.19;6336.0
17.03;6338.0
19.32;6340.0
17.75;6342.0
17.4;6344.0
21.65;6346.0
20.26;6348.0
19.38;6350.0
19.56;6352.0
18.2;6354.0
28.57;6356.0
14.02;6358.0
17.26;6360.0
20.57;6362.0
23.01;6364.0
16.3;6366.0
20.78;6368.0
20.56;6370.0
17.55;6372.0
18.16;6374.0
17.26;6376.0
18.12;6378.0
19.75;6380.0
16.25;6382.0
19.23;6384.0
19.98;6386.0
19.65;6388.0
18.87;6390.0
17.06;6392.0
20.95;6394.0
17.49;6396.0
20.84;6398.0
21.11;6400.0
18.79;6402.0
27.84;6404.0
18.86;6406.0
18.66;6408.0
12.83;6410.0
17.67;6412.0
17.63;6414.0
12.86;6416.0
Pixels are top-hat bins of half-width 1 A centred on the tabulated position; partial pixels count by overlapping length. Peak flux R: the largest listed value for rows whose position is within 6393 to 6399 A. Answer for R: 20.95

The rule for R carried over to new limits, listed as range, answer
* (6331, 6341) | 19.32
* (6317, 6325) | 18.54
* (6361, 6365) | 23.01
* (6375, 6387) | 19.98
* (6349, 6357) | 28.57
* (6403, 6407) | 27.84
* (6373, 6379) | 18.16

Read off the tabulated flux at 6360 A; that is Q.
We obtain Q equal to 17.26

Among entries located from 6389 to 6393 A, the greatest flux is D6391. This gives 18.87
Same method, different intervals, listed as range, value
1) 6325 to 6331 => 18.07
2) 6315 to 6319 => 18.49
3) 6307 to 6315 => 20.07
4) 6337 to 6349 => 21.65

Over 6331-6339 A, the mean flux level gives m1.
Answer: 18.4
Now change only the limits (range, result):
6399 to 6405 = 22.6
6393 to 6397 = 19.2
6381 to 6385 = 17.7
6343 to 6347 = 19.5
